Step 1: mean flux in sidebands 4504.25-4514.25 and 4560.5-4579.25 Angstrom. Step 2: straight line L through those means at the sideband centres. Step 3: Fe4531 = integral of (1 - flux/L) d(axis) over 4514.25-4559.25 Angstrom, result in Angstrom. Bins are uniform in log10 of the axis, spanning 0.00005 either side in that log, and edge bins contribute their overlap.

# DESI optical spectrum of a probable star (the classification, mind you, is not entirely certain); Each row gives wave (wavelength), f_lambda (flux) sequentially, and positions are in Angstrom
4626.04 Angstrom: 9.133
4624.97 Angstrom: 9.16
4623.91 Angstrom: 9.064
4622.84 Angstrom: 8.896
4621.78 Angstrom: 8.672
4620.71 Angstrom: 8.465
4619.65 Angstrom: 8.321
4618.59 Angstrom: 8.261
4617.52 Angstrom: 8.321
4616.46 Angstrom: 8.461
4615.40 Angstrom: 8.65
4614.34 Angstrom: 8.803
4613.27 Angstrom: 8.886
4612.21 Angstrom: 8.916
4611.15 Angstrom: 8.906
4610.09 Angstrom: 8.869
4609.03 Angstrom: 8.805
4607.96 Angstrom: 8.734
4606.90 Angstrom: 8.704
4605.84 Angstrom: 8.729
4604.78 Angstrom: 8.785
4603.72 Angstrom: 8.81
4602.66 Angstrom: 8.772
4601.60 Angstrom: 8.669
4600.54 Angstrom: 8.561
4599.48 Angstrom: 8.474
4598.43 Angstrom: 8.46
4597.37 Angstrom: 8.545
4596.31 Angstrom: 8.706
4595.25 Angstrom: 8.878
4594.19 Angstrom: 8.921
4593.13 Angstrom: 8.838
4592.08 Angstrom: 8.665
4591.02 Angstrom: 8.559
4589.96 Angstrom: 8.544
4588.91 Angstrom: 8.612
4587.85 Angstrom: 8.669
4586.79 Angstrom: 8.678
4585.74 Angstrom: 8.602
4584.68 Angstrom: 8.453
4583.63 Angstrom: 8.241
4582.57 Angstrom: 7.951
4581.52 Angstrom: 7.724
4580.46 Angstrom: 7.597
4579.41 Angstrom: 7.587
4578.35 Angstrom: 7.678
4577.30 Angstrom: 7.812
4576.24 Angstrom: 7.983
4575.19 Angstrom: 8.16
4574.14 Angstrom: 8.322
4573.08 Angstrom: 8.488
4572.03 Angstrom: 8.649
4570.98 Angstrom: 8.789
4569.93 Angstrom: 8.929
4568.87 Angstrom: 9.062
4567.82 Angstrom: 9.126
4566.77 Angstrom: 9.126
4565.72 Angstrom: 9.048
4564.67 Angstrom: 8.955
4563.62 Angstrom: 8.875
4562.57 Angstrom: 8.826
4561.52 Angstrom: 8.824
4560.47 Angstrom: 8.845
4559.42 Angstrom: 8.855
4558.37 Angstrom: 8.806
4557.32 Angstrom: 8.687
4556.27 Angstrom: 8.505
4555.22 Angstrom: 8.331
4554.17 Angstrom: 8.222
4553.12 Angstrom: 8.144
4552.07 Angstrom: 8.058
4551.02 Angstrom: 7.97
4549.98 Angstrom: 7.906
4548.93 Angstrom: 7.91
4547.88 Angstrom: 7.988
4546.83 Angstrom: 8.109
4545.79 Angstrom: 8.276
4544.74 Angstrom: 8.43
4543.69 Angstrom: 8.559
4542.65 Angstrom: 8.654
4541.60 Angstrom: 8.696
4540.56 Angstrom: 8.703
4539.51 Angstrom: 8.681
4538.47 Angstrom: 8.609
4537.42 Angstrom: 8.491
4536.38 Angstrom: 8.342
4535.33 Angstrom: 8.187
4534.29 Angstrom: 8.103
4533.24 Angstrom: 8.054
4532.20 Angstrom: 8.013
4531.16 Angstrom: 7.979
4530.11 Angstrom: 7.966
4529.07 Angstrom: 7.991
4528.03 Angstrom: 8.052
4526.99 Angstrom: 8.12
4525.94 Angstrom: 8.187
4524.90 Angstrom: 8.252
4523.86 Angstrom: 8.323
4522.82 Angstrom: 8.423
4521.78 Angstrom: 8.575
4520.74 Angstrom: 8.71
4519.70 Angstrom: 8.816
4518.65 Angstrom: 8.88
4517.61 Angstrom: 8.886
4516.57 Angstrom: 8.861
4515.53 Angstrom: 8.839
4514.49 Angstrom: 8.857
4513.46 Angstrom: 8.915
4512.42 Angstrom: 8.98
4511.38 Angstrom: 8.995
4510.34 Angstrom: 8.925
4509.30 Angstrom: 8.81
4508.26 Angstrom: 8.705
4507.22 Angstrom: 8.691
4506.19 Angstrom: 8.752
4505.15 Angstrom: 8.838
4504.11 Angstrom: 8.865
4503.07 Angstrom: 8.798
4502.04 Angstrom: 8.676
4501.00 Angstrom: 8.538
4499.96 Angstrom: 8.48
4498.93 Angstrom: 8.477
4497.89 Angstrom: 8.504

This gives 1.9 Angstrom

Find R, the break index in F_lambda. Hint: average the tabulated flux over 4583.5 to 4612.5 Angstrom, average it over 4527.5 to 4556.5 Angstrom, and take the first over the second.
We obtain 1.05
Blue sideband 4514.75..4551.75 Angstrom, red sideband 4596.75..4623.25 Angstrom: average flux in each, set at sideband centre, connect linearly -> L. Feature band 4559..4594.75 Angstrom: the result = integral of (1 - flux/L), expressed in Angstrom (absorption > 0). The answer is 0.00 Angstrom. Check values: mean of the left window 8.36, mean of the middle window 8.53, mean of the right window 8.66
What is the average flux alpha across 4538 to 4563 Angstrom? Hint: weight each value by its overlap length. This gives 8.44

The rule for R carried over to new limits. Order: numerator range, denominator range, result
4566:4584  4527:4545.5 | 1.00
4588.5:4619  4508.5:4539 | 1.02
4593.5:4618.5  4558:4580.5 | 1.01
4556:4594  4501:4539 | 1.00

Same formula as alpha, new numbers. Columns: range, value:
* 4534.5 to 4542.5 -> 8.52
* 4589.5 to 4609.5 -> 8.69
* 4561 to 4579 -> 8.62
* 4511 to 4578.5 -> 8.49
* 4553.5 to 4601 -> 8.54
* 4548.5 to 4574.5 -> 8.61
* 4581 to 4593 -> 8.45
